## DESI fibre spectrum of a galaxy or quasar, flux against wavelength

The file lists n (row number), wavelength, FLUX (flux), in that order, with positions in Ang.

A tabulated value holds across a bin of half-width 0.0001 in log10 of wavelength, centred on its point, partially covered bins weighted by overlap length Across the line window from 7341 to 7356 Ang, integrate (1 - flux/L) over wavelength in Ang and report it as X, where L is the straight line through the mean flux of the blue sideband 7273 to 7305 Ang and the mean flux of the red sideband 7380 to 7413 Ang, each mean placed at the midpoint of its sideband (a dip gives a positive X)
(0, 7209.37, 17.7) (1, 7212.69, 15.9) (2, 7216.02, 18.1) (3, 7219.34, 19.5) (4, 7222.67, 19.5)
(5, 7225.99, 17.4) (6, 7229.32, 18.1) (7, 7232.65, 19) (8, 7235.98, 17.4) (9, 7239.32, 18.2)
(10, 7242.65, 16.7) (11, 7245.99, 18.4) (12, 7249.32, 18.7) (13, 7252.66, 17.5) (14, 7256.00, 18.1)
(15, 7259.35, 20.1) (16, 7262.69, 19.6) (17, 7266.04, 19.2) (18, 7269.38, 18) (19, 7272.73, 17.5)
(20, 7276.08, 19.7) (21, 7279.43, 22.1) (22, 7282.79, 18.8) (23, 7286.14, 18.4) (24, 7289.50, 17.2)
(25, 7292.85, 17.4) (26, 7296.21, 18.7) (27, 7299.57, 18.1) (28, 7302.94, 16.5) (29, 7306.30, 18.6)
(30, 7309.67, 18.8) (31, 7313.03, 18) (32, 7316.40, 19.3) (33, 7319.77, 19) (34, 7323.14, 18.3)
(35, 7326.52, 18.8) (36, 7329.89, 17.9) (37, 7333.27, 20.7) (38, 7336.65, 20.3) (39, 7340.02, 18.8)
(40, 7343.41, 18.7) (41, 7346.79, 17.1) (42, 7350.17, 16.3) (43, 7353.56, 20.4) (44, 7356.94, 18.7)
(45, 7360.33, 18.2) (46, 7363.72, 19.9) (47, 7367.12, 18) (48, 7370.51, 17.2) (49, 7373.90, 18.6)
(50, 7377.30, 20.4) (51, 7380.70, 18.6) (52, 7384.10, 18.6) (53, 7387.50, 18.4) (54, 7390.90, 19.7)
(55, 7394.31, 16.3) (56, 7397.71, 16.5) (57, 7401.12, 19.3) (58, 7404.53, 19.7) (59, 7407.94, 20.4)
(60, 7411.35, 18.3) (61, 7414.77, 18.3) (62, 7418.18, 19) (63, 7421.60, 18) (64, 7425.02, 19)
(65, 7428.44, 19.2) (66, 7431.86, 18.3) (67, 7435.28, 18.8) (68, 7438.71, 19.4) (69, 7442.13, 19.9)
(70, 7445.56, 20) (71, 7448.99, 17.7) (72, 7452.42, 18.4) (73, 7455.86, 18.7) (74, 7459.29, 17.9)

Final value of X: 0.29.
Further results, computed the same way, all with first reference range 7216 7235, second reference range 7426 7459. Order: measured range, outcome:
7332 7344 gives -0.6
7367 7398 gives 0.8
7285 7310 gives 1.1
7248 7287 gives -0.7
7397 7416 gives 0.0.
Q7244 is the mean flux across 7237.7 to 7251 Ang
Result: 18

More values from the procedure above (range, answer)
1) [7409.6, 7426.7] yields 18.5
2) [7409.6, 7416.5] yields 18.3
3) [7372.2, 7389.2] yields 18.9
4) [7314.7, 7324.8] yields 18.9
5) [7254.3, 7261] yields 19.1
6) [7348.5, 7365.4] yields 18.7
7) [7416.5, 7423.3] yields 18.5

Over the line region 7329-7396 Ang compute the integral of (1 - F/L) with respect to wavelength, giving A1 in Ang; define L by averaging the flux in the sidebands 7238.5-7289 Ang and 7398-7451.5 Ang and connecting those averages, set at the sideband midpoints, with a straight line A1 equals 0.72 Ang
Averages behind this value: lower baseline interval 18.7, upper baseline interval 18.9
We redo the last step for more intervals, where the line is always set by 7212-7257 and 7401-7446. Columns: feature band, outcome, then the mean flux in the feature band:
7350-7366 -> -0.1 Ang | 18.9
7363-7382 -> 0.1 Ang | 18.7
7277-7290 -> -0.7 Ang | 19.3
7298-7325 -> 0.2 Ang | 18.3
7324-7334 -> -0.2 Ang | 18.9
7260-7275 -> -0.4 Ang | 18.7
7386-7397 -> 0.5 Ang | 18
